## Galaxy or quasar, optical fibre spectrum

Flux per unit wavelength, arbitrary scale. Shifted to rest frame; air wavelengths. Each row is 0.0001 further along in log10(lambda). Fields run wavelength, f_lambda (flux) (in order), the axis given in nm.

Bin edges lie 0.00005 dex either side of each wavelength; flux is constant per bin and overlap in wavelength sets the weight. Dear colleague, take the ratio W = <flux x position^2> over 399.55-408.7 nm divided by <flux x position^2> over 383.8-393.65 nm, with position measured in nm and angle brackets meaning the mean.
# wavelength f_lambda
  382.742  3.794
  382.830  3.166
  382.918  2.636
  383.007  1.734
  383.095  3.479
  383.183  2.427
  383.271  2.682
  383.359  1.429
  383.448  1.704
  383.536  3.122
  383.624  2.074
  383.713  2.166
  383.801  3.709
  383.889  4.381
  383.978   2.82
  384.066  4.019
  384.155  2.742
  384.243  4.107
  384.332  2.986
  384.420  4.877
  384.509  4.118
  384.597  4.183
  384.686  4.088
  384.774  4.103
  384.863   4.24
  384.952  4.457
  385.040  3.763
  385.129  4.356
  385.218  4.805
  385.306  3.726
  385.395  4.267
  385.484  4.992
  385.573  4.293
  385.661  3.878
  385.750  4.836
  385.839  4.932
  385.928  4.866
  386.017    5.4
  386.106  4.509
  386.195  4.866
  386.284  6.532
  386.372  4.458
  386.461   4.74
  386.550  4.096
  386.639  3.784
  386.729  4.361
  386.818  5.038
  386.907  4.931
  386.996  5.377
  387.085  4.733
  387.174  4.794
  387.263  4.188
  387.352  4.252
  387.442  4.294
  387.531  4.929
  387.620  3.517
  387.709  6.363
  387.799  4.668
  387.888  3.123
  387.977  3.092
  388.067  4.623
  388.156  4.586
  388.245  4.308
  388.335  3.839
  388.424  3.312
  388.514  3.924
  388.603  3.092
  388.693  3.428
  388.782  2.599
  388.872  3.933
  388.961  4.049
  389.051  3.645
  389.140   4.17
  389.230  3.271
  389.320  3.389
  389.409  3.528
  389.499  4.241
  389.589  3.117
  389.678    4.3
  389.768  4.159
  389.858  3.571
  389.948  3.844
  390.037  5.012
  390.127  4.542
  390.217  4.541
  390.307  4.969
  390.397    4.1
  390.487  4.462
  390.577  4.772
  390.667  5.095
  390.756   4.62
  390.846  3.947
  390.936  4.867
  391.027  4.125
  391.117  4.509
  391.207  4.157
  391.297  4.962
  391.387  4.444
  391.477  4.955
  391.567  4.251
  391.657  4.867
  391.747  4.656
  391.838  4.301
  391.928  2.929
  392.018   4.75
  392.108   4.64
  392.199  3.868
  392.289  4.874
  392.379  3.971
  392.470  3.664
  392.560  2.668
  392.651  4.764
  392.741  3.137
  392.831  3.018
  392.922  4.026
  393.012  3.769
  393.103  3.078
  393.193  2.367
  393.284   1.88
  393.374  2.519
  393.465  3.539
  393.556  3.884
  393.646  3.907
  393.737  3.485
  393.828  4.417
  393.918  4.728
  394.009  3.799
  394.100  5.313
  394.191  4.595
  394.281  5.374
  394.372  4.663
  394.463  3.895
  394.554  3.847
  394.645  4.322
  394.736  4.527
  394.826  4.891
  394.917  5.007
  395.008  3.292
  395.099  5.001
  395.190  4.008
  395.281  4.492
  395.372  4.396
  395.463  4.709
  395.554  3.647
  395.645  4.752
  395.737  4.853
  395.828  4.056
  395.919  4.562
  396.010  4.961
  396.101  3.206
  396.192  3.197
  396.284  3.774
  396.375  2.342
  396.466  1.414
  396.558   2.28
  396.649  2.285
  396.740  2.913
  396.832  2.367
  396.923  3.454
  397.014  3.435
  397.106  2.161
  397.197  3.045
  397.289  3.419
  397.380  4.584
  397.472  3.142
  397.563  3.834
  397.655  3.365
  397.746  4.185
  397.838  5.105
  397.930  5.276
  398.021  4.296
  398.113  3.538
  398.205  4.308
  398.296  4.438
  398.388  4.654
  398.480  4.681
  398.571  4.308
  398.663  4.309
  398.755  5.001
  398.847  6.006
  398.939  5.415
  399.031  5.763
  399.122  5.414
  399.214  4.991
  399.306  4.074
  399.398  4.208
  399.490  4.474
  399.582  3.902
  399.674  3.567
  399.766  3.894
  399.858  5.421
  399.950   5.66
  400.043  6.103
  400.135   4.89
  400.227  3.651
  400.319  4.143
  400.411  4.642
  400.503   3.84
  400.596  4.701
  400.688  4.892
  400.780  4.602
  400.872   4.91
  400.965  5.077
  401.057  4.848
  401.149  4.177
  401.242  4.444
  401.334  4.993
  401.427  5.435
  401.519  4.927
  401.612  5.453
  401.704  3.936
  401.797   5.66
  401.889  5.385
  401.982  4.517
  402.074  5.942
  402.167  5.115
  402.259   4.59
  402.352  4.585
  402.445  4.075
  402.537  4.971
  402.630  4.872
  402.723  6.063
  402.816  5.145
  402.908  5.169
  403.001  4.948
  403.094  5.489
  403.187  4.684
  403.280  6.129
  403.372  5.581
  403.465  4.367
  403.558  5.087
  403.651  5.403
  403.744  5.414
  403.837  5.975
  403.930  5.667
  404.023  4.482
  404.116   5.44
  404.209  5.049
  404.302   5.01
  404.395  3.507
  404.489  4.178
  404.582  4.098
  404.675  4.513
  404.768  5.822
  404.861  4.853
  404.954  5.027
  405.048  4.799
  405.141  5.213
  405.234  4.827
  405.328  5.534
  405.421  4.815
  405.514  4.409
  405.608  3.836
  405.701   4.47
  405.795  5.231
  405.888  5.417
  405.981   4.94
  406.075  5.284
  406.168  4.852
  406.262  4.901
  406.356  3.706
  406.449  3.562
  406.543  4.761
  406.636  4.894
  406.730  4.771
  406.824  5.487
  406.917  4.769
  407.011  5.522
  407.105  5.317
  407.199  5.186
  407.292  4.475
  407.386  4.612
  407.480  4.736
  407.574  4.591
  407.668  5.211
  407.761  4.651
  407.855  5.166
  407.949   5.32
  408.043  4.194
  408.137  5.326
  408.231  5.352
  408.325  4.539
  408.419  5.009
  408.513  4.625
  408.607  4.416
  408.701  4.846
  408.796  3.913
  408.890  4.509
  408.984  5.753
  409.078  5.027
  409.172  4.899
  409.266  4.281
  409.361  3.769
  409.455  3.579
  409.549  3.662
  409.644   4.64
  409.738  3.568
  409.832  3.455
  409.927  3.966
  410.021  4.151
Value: 1.27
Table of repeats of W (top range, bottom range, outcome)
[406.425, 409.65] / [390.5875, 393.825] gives 1.29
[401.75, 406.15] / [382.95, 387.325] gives 1.38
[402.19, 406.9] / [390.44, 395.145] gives 1.26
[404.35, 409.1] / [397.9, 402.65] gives 1.04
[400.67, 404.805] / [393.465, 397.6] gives 1.34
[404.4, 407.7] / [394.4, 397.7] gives 1.36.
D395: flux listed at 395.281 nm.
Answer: 4.492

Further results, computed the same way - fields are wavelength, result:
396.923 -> 3.454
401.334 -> 4.993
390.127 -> 4.542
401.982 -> 4.517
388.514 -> 3.924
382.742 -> 3.794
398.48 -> 4.681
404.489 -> 4.178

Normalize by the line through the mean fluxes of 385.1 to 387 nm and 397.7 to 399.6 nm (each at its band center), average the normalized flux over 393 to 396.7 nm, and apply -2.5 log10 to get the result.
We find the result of 0.21 mag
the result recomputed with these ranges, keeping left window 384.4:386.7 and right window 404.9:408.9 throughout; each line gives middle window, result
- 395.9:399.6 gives 0.18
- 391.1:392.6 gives 0.08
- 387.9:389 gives 0.22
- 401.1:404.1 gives -0.07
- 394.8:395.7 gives 0.06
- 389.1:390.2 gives 0.16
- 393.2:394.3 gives 0.19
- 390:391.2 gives 0.00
